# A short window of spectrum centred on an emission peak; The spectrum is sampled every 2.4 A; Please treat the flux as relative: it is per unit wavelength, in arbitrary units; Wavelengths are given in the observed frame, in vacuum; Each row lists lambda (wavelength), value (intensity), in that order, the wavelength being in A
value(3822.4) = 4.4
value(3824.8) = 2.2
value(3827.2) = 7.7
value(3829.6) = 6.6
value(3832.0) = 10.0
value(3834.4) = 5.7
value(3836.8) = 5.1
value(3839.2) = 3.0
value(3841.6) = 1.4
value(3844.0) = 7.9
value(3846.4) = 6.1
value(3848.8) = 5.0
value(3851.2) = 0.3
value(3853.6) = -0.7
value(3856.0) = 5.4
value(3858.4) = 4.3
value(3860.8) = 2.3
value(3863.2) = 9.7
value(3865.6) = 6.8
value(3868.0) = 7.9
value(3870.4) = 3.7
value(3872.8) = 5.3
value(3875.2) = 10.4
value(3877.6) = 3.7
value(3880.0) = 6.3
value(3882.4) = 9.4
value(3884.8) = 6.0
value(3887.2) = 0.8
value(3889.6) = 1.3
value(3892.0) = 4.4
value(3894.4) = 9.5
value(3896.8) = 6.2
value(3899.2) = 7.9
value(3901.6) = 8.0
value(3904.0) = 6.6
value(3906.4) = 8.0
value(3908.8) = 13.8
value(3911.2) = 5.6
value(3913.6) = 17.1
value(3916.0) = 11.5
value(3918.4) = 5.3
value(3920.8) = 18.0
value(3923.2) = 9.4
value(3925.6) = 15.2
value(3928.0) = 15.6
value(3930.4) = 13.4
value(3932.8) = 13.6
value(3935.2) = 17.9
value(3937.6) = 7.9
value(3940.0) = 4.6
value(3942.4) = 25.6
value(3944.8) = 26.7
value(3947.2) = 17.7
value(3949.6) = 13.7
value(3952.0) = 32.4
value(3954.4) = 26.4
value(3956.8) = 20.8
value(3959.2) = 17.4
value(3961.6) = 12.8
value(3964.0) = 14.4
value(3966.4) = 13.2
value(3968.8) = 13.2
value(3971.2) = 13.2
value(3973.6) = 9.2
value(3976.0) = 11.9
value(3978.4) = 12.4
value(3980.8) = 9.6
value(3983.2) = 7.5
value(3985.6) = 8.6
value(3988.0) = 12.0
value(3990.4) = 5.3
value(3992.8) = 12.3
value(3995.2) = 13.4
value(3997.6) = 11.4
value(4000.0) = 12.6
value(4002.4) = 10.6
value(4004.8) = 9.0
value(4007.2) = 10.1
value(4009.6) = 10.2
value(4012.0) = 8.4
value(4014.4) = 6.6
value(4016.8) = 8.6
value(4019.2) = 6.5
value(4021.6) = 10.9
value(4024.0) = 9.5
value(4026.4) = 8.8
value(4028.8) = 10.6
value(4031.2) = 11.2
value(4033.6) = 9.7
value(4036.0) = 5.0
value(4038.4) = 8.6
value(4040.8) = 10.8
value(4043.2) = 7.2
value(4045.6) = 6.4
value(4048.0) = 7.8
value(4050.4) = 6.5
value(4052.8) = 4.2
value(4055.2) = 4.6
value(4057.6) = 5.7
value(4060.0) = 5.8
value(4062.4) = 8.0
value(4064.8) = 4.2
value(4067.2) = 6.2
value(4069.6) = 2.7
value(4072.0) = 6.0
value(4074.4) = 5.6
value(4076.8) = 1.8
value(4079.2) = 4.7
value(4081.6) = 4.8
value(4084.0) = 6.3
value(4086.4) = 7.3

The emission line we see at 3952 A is Ly-alpha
